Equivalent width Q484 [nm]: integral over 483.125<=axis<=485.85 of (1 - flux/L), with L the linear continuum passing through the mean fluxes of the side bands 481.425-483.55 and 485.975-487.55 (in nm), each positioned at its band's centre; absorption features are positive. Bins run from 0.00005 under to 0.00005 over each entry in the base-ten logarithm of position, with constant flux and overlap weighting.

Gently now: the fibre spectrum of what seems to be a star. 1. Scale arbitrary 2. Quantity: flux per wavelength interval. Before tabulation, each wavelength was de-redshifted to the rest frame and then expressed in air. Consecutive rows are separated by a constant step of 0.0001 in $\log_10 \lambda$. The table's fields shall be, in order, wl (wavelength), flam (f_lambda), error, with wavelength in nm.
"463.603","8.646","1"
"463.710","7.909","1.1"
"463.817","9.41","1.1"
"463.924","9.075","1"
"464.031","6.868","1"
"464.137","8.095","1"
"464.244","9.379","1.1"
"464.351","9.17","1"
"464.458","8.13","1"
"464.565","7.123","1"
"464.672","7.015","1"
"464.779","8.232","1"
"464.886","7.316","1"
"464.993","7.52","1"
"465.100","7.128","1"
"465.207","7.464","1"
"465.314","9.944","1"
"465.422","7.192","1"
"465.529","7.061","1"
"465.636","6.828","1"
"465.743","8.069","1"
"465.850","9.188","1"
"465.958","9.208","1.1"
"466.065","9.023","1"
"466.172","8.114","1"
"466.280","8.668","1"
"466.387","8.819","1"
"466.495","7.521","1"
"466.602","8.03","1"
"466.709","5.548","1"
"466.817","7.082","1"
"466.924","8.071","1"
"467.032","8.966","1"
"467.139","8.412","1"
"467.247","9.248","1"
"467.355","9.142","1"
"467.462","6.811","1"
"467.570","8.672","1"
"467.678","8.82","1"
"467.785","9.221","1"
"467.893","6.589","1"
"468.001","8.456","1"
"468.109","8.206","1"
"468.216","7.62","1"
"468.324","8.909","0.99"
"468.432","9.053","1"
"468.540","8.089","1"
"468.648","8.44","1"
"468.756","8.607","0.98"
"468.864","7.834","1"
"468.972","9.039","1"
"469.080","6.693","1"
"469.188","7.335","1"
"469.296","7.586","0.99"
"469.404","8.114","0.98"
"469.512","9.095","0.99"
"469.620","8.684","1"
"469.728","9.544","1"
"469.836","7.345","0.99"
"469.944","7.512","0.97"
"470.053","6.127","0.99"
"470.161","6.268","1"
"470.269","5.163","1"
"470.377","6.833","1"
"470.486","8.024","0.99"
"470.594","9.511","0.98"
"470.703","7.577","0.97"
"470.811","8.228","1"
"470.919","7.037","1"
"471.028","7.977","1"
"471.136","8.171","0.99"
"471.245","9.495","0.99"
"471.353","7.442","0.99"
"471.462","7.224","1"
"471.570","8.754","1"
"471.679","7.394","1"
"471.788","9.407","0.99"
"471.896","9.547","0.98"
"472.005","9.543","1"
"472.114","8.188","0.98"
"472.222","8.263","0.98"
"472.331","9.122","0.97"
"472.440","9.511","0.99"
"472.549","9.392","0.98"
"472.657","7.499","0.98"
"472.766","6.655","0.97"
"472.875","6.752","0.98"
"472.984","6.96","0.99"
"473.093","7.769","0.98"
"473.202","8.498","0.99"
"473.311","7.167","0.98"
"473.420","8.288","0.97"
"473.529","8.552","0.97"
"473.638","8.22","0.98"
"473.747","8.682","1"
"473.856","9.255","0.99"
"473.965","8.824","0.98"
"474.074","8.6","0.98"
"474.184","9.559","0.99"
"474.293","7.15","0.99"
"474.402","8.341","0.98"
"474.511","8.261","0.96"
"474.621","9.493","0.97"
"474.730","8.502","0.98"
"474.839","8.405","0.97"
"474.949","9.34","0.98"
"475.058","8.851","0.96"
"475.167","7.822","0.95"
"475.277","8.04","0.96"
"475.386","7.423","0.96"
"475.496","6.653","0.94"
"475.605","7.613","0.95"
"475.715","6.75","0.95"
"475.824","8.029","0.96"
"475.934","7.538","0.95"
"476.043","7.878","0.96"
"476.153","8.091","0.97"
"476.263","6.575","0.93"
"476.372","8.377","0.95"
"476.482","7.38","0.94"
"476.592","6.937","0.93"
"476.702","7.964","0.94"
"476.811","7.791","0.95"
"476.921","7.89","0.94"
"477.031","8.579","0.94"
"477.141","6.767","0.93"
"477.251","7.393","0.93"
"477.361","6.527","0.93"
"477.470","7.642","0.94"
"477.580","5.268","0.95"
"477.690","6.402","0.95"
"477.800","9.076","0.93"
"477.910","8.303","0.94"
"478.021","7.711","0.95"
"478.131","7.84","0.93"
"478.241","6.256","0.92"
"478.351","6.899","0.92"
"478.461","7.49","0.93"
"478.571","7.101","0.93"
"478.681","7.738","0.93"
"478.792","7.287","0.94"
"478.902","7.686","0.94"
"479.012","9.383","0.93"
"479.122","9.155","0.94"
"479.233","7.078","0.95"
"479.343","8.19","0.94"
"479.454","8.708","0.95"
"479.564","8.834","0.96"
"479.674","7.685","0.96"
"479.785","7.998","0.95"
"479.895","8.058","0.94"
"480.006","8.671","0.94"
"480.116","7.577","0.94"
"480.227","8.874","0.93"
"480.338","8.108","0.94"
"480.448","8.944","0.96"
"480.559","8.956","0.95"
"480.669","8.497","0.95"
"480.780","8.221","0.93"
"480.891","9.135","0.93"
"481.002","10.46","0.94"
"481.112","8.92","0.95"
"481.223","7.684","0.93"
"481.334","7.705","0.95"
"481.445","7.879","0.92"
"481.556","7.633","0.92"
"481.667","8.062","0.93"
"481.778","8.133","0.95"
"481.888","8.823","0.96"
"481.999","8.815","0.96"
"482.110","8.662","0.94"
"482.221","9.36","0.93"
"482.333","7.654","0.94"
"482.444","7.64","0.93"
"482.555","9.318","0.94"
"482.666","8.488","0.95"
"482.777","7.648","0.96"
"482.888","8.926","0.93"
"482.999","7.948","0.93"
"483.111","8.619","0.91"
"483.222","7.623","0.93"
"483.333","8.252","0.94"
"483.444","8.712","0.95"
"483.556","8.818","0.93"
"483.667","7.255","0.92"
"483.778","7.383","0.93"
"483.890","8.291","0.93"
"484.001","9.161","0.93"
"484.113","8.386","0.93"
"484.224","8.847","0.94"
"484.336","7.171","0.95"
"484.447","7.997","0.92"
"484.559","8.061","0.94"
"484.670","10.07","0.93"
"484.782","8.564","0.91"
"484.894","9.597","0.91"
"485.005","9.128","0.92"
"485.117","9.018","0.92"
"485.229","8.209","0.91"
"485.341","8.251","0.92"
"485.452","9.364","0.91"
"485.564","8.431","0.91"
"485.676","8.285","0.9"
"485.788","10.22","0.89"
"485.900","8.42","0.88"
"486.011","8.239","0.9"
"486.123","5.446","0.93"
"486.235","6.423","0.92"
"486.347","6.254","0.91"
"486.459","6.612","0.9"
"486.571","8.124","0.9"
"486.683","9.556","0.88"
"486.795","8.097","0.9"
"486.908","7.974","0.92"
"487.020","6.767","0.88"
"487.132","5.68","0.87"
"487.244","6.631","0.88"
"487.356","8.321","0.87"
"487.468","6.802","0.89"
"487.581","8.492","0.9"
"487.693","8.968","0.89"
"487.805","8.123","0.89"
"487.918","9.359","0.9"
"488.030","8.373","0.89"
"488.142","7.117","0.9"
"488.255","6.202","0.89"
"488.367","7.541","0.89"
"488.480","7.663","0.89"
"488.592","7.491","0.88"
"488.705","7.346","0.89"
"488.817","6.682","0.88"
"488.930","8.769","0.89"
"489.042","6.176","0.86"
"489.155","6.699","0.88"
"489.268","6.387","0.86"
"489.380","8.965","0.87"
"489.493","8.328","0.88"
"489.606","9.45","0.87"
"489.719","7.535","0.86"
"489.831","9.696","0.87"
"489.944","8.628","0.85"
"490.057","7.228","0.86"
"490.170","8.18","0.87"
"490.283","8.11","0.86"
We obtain -0.26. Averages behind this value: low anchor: 8.34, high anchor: 7.21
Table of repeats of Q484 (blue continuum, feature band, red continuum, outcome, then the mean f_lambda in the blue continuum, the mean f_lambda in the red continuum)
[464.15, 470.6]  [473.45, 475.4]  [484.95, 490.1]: -0.144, 8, 7.86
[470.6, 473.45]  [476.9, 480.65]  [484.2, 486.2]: 0.226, 8.17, 8.49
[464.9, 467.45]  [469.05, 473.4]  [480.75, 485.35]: 0.124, 8.07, 8.44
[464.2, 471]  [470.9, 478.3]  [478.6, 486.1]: 0.187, 7.99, 8.41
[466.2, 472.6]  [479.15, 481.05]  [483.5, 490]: -0.100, 8.13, 8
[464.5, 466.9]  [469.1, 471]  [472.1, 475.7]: 0.095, 7.83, 8.22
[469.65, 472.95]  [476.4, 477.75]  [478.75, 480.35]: 0.151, 7.98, 8.23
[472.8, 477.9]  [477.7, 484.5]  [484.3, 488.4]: -0.236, 7.87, 8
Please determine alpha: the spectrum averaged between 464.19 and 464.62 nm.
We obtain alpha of 8.44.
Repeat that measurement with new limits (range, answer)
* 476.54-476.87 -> 7.58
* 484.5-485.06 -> 9.08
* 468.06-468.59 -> 8.38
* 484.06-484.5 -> 8.11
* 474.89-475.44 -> 8.3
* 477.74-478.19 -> 8.18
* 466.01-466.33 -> 8.6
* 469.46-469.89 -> 8.68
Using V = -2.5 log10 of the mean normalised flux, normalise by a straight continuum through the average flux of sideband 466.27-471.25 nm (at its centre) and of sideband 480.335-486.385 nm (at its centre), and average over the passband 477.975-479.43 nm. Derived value 0.07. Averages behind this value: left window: 7.98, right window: 8.37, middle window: 7.7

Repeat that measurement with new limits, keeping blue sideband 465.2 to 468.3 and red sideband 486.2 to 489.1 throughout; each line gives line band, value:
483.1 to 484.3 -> -0.086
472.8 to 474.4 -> -0.027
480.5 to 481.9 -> -0.099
